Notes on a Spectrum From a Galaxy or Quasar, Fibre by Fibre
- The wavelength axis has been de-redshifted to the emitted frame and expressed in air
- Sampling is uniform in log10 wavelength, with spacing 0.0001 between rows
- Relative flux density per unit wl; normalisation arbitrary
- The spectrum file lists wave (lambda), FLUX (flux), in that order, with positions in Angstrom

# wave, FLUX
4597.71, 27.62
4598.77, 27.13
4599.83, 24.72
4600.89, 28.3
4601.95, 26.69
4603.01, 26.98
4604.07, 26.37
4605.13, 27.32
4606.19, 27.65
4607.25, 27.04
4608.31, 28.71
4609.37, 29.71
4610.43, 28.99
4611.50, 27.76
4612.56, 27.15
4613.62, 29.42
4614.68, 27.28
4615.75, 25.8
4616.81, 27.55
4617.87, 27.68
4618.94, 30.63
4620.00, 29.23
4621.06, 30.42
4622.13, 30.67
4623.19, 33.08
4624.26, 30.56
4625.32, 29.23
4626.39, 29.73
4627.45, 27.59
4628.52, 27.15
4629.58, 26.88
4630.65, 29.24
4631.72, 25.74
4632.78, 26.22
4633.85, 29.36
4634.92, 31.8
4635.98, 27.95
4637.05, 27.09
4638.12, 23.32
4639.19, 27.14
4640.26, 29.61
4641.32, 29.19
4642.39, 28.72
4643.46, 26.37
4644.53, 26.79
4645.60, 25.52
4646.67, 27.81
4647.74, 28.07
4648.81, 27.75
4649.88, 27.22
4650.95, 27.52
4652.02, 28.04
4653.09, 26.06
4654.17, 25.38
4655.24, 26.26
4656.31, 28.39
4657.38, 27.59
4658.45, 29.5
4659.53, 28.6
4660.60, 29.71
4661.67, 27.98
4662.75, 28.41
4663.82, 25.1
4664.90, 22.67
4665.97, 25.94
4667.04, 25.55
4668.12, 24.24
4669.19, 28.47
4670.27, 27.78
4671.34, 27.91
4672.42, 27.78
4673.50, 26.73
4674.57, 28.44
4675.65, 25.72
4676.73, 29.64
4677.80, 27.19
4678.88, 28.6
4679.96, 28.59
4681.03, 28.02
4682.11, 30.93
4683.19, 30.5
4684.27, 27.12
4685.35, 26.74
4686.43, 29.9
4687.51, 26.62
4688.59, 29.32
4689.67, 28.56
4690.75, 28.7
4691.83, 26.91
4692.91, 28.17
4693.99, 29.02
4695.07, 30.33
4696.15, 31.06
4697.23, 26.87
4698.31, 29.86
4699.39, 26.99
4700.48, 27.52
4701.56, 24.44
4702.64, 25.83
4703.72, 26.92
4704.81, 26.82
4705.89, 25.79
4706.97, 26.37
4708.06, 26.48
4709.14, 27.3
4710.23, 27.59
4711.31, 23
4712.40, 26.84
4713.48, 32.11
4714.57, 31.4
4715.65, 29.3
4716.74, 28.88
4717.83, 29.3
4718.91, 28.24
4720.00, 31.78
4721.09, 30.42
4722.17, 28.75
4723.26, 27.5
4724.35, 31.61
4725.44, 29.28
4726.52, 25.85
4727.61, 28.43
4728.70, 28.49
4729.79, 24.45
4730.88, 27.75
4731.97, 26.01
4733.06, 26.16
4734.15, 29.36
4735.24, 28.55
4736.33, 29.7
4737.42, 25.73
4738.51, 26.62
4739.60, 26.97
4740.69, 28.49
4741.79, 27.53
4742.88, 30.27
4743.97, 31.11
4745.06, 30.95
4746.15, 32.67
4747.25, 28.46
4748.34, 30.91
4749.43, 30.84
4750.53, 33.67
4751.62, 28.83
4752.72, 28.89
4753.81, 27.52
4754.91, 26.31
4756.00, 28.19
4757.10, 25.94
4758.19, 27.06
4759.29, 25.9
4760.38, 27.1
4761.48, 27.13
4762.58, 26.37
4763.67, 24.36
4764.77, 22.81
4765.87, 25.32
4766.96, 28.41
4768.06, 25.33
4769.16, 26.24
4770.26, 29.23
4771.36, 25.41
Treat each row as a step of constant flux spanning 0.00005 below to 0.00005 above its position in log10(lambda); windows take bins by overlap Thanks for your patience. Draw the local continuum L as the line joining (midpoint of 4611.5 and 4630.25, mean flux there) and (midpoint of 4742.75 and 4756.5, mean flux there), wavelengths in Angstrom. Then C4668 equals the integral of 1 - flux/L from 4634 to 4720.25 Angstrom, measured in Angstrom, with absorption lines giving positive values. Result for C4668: 4.54 Angstrom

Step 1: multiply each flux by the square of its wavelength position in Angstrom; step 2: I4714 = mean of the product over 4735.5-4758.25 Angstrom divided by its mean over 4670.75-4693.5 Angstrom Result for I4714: 1.05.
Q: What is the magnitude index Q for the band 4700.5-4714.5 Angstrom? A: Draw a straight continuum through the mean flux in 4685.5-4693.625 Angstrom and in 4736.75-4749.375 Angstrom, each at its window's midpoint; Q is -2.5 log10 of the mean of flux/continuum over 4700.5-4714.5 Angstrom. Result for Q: 0.07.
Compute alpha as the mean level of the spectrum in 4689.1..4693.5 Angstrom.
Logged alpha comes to 28.1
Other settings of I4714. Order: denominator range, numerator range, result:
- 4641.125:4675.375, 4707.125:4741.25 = 1.06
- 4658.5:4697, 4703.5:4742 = 1.02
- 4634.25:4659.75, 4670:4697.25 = 1.05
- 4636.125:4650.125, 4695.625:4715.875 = 1.03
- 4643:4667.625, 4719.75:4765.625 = 1.08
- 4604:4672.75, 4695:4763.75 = 1.05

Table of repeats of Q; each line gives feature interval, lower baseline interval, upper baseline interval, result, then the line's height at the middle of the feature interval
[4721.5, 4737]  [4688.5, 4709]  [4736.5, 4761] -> 0.010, 28.3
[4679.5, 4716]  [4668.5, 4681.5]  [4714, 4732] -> 0.011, 28.3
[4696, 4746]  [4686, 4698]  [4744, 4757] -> 0.042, 29.2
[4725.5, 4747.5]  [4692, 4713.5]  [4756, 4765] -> -0.063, 26.6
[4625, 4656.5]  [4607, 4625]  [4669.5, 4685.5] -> 0.042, 28.6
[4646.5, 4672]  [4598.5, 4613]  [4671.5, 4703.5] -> 0.029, 27.9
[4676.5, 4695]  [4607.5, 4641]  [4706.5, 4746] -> -0.005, 28.4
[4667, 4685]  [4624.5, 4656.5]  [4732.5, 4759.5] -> 0.003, 28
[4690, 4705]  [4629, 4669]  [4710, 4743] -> 0.001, 27.9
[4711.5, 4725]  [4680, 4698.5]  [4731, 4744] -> -0.047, 28.2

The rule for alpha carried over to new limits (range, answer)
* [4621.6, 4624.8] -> 31.5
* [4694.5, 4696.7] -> 30.7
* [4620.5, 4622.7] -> 30.6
